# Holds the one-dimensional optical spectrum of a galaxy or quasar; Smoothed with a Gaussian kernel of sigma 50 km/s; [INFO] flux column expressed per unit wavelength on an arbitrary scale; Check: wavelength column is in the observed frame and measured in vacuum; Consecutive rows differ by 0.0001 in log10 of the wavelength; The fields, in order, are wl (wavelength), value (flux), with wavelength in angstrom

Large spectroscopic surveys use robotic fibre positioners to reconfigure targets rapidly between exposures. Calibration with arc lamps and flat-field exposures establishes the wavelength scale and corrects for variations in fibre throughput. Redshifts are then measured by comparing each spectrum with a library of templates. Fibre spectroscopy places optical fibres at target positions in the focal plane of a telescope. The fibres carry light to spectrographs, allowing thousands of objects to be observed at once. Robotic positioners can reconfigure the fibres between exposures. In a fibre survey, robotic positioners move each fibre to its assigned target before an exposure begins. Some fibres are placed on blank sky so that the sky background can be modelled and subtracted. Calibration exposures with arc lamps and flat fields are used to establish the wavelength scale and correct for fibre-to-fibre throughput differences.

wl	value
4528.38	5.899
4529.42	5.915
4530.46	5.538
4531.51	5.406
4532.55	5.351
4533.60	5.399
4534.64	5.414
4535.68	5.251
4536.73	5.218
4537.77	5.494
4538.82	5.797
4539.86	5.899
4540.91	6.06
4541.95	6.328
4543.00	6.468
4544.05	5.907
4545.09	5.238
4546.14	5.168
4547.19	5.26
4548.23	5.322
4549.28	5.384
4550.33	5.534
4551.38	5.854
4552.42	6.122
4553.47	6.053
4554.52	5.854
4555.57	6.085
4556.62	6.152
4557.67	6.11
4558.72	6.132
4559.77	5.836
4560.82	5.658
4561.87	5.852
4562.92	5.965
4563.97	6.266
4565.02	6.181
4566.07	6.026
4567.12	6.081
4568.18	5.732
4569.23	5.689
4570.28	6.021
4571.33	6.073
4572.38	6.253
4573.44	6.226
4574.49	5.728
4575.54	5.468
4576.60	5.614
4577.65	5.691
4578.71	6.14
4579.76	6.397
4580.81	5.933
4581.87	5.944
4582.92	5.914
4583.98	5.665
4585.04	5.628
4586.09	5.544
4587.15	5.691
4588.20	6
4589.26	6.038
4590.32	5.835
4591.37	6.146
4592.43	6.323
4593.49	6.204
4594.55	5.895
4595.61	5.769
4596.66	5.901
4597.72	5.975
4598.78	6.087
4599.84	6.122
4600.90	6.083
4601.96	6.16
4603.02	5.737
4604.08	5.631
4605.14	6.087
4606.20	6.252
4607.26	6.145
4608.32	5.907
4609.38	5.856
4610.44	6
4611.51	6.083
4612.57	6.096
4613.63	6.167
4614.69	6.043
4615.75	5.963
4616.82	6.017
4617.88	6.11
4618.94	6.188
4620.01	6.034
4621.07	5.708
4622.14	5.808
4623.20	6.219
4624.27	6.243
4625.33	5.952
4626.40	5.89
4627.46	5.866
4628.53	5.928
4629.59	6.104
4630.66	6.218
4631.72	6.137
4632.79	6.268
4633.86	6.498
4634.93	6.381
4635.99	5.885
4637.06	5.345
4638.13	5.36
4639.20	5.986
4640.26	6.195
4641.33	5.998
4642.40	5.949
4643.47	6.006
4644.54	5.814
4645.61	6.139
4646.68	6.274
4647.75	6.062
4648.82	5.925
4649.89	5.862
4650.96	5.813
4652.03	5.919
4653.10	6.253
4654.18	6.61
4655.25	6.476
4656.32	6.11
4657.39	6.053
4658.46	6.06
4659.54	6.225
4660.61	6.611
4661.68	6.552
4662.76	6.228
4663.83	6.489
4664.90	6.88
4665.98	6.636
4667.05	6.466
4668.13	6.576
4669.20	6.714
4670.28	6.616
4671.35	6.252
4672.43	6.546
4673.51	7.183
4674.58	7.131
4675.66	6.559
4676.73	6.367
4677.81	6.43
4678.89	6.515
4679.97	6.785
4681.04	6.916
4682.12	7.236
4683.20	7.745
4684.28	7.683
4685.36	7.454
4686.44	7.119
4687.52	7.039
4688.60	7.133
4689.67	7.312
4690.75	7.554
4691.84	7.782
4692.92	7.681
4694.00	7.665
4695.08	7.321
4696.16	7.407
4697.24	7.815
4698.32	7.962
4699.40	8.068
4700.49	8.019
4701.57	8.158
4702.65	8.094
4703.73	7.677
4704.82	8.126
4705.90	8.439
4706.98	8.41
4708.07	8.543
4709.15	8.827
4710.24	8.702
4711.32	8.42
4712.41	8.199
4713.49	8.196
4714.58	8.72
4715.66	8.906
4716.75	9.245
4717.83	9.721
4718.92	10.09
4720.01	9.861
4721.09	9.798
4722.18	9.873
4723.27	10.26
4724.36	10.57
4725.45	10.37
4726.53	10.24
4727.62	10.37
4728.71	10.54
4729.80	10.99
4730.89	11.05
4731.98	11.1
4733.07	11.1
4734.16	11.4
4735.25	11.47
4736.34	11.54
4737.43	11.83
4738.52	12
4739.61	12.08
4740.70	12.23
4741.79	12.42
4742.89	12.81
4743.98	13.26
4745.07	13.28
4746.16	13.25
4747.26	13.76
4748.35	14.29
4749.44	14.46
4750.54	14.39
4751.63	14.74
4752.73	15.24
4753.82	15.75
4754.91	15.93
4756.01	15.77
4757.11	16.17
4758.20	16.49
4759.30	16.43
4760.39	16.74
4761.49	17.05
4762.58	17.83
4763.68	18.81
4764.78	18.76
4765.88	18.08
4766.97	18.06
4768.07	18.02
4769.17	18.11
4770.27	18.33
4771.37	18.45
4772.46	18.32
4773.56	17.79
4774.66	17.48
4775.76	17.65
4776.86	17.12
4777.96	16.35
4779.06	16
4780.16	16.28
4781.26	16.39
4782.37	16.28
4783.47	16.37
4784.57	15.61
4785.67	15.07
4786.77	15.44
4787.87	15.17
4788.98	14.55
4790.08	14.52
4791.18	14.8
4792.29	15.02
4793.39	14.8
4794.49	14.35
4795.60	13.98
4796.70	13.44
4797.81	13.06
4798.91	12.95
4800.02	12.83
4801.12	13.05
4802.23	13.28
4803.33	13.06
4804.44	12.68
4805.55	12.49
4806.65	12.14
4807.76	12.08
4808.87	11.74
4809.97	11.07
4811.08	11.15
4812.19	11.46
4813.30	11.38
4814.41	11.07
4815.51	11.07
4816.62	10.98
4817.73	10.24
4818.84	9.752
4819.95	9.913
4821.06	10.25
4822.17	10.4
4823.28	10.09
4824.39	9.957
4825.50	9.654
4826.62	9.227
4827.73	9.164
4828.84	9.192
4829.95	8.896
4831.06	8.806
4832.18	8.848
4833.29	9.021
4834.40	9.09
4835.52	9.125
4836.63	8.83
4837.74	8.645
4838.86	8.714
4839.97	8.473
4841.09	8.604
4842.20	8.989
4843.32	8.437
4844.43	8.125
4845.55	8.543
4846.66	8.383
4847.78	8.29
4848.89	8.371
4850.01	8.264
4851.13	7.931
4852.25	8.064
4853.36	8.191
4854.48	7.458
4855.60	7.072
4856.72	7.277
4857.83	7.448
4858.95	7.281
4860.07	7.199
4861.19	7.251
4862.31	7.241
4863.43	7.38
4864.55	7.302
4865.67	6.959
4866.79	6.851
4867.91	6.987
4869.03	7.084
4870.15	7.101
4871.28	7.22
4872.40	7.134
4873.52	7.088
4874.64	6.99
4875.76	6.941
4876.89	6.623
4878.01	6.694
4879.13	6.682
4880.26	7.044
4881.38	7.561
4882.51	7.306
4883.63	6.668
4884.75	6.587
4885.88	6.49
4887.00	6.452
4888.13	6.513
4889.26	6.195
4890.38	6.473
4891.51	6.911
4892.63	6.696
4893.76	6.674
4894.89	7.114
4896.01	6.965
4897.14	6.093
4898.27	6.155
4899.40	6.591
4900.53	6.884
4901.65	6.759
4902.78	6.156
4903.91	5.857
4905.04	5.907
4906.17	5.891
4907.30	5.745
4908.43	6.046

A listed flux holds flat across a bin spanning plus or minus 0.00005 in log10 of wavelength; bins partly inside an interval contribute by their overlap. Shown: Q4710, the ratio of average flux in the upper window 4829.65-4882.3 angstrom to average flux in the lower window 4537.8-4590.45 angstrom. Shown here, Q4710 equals 1.3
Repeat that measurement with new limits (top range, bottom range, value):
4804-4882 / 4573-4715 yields 1.34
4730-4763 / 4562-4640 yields 2.31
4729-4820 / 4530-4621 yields 2.43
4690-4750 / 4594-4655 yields 1.66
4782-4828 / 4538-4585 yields 2.13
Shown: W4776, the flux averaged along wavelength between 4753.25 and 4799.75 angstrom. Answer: 16.3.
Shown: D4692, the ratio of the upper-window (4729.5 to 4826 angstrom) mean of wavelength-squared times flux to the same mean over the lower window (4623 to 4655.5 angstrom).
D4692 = 2.5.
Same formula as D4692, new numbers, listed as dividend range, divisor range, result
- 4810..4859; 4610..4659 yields 1.64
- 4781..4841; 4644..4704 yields 1.82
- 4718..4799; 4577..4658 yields 2.54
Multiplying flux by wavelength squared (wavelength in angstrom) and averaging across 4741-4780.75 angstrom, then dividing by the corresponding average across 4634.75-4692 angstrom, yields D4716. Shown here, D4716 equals 2.60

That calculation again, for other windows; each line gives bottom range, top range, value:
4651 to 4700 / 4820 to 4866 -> 1.32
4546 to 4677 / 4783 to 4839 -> 2.11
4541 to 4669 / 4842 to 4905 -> 1.33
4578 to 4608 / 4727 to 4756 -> 2.28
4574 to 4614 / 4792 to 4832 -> 2.12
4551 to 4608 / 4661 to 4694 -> 1.21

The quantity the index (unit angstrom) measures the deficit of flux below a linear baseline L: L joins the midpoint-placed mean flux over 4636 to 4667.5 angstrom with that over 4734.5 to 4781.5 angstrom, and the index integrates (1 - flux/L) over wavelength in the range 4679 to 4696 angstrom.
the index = 3.6 angstrom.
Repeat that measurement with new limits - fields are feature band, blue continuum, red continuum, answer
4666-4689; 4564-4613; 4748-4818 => 7.3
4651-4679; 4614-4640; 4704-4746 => 4.4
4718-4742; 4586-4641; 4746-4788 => 5.3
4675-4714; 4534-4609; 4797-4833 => 3.8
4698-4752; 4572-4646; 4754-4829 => 3.8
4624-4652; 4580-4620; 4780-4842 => 4.1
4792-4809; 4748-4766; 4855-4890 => -0.5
